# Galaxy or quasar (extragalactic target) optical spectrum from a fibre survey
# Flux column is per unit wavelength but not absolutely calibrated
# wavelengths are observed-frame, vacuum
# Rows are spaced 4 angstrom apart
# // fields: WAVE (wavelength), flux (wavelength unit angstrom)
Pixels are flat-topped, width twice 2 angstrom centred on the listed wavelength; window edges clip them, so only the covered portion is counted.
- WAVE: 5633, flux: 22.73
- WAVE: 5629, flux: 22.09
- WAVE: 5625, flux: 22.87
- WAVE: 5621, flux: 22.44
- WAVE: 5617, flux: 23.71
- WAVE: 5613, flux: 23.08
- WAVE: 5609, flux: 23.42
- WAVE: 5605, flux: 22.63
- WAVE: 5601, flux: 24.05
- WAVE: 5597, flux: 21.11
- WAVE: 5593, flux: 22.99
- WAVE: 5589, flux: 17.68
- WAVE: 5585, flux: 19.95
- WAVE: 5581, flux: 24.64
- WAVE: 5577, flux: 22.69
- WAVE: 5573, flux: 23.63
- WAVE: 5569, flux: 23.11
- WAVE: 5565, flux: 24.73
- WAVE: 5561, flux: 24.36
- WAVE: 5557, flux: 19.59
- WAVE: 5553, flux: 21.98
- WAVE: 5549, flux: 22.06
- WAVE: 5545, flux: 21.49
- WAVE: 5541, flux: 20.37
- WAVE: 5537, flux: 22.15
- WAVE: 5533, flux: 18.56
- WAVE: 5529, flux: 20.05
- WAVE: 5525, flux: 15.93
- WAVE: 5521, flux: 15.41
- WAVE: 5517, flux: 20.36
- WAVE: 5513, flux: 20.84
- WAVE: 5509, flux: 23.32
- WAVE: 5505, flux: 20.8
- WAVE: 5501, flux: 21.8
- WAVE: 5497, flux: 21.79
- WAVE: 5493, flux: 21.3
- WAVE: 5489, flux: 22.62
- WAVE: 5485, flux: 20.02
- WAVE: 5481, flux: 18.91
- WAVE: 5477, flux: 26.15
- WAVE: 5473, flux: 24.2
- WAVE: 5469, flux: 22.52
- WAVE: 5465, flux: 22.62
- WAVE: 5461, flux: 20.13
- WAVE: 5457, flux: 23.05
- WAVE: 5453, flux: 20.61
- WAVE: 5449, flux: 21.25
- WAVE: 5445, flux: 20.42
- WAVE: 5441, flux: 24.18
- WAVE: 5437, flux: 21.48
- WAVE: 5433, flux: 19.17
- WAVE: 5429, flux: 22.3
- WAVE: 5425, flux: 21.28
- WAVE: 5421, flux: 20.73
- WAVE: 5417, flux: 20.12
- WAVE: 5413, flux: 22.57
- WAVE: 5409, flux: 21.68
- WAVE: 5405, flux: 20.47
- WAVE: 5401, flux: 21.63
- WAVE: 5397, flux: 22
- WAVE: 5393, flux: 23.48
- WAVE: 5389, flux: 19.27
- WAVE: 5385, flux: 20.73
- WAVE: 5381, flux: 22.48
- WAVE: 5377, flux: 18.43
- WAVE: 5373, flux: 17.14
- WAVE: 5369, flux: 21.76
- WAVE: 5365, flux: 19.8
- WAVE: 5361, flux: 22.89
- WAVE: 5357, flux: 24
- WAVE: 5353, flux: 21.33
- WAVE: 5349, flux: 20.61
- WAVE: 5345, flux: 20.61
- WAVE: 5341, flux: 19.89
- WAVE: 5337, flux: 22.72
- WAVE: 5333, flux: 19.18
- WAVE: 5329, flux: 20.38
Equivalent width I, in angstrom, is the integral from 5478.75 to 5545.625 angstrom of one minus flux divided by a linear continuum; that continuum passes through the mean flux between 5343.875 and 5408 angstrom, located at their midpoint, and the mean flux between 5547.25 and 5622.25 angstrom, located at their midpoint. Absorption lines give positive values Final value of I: 5.1 angstrom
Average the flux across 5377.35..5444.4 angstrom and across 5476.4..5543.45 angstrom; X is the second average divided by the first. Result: 1.0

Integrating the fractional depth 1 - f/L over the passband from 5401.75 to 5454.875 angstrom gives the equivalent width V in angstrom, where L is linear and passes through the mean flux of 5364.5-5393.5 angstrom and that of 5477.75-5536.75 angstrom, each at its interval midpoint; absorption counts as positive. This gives -2.6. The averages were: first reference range 20.3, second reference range 20.3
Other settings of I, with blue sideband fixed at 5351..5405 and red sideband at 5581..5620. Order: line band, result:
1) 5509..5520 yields 0.6 angstrom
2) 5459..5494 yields -0.8 angstrom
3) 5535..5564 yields 0.2 angstrom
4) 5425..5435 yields 0.2 angstrom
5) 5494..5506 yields 0.1 angstrom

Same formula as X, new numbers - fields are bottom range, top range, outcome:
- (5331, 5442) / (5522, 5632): 1.03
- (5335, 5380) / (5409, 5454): 1.02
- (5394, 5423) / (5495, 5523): 0.96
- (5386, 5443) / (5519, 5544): 0.88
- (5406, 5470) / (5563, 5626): 1.06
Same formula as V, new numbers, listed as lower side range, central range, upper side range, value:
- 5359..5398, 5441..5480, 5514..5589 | -2.7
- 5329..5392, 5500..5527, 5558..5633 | 2.8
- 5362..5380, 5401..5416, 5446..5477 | -0.5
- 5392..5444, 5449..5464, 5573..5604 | 0.2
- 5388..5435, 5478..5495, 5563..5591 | 0.6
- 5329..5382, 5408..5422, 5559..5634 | 0.0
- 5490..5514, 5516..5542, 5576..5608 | 3.5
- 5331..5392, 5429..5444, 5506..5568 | -0.6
